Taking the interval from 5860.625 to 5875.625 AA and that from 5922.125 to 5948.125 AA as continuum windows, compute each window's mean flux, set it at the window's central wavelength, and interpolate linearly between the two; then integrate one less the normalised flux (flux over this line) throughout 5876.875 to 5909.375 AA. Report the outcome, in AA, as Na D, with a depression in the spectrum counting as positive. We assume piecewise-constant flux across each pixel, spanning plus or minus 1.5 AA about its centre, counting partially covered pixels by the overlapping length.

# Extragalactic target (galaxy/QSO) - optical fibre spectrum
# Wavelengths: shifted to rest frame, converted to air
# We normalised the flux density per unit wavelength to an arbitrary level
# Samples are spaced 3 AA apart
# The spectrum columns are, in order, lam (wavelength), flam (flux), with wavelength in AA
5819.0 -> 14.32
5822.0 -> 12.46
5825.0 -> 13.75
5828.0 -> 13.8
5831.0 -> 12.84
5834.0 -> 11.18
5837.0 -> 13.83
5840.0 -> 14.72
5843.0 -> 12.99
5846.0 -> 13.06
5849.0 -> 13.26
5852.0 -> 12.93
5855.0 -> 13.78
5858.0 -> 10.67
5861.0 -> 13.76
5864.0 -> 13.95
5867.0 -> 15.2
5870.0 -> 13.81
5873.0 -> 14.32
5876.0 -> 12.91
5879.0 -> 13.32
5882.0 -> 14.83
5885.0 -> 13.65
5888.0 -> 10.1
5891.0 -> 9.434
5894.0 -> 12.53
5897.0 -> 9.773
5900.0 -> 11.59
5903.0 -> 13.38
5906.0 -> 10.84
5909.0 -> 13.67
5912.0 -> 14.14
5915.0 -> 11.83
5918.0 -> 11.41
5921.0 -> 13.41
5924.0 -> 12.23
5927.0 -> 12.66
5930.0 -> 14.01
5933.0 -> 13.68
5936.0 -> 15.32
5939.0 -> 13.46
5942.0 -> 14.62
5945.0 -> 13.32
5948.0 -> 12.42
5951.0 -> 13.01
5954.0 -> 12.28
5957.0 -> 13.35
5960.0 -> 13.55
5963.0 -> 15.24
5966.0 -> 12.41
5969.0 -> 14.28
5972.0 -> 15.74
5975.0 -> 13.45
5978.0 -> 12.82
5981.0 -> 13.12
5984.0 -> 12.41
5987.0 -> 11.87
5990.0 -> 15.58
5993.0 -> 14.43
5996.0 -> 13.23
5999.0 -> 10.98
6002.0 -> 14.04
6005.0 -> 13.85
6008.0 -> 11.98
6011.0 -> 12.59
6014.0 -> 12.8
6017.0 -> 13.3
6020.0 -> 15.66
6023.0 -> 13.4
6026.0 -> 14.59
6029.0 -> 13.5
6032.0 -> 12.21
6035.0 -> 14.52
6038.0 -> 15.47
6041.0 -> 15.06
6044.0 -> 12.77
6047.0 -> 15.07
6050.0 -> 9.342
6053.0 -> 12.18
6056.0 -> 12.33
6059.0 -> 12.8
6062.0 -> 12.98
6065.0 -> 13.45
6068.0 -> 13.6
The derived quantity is 4.4 AA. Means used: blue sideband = 14.1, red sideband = 13.6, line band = 12.1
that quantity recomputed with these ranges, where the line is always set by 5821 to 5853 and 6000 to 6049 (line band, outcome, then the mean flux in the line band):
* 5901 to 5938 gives 1.1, 13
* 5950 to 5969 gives 0.2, 13.4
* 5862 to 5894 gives 0.4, 13.1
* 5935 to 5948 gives -0.4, 13.9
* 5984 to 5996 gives 0.0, 13.7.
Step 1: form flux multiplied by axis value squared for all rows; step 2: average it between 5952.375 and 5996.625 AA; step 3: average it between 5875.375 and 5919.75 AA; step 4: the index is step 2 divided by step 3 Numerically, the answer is 1.14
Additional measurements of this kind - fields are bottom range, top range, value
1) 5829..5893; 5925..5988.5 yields 1.06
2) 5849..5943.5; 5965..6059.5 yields 1.07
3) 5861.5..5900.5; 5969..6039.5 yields 1.11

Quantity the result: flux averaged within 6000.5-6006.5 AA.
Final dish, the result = 13.9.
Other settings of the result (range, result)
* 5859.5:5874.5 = 14.2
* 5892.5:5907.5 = 11.6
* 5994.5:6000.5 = 12.1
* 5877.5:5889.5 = 13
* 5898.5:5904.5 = 12.5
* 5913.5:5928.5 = 12.3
